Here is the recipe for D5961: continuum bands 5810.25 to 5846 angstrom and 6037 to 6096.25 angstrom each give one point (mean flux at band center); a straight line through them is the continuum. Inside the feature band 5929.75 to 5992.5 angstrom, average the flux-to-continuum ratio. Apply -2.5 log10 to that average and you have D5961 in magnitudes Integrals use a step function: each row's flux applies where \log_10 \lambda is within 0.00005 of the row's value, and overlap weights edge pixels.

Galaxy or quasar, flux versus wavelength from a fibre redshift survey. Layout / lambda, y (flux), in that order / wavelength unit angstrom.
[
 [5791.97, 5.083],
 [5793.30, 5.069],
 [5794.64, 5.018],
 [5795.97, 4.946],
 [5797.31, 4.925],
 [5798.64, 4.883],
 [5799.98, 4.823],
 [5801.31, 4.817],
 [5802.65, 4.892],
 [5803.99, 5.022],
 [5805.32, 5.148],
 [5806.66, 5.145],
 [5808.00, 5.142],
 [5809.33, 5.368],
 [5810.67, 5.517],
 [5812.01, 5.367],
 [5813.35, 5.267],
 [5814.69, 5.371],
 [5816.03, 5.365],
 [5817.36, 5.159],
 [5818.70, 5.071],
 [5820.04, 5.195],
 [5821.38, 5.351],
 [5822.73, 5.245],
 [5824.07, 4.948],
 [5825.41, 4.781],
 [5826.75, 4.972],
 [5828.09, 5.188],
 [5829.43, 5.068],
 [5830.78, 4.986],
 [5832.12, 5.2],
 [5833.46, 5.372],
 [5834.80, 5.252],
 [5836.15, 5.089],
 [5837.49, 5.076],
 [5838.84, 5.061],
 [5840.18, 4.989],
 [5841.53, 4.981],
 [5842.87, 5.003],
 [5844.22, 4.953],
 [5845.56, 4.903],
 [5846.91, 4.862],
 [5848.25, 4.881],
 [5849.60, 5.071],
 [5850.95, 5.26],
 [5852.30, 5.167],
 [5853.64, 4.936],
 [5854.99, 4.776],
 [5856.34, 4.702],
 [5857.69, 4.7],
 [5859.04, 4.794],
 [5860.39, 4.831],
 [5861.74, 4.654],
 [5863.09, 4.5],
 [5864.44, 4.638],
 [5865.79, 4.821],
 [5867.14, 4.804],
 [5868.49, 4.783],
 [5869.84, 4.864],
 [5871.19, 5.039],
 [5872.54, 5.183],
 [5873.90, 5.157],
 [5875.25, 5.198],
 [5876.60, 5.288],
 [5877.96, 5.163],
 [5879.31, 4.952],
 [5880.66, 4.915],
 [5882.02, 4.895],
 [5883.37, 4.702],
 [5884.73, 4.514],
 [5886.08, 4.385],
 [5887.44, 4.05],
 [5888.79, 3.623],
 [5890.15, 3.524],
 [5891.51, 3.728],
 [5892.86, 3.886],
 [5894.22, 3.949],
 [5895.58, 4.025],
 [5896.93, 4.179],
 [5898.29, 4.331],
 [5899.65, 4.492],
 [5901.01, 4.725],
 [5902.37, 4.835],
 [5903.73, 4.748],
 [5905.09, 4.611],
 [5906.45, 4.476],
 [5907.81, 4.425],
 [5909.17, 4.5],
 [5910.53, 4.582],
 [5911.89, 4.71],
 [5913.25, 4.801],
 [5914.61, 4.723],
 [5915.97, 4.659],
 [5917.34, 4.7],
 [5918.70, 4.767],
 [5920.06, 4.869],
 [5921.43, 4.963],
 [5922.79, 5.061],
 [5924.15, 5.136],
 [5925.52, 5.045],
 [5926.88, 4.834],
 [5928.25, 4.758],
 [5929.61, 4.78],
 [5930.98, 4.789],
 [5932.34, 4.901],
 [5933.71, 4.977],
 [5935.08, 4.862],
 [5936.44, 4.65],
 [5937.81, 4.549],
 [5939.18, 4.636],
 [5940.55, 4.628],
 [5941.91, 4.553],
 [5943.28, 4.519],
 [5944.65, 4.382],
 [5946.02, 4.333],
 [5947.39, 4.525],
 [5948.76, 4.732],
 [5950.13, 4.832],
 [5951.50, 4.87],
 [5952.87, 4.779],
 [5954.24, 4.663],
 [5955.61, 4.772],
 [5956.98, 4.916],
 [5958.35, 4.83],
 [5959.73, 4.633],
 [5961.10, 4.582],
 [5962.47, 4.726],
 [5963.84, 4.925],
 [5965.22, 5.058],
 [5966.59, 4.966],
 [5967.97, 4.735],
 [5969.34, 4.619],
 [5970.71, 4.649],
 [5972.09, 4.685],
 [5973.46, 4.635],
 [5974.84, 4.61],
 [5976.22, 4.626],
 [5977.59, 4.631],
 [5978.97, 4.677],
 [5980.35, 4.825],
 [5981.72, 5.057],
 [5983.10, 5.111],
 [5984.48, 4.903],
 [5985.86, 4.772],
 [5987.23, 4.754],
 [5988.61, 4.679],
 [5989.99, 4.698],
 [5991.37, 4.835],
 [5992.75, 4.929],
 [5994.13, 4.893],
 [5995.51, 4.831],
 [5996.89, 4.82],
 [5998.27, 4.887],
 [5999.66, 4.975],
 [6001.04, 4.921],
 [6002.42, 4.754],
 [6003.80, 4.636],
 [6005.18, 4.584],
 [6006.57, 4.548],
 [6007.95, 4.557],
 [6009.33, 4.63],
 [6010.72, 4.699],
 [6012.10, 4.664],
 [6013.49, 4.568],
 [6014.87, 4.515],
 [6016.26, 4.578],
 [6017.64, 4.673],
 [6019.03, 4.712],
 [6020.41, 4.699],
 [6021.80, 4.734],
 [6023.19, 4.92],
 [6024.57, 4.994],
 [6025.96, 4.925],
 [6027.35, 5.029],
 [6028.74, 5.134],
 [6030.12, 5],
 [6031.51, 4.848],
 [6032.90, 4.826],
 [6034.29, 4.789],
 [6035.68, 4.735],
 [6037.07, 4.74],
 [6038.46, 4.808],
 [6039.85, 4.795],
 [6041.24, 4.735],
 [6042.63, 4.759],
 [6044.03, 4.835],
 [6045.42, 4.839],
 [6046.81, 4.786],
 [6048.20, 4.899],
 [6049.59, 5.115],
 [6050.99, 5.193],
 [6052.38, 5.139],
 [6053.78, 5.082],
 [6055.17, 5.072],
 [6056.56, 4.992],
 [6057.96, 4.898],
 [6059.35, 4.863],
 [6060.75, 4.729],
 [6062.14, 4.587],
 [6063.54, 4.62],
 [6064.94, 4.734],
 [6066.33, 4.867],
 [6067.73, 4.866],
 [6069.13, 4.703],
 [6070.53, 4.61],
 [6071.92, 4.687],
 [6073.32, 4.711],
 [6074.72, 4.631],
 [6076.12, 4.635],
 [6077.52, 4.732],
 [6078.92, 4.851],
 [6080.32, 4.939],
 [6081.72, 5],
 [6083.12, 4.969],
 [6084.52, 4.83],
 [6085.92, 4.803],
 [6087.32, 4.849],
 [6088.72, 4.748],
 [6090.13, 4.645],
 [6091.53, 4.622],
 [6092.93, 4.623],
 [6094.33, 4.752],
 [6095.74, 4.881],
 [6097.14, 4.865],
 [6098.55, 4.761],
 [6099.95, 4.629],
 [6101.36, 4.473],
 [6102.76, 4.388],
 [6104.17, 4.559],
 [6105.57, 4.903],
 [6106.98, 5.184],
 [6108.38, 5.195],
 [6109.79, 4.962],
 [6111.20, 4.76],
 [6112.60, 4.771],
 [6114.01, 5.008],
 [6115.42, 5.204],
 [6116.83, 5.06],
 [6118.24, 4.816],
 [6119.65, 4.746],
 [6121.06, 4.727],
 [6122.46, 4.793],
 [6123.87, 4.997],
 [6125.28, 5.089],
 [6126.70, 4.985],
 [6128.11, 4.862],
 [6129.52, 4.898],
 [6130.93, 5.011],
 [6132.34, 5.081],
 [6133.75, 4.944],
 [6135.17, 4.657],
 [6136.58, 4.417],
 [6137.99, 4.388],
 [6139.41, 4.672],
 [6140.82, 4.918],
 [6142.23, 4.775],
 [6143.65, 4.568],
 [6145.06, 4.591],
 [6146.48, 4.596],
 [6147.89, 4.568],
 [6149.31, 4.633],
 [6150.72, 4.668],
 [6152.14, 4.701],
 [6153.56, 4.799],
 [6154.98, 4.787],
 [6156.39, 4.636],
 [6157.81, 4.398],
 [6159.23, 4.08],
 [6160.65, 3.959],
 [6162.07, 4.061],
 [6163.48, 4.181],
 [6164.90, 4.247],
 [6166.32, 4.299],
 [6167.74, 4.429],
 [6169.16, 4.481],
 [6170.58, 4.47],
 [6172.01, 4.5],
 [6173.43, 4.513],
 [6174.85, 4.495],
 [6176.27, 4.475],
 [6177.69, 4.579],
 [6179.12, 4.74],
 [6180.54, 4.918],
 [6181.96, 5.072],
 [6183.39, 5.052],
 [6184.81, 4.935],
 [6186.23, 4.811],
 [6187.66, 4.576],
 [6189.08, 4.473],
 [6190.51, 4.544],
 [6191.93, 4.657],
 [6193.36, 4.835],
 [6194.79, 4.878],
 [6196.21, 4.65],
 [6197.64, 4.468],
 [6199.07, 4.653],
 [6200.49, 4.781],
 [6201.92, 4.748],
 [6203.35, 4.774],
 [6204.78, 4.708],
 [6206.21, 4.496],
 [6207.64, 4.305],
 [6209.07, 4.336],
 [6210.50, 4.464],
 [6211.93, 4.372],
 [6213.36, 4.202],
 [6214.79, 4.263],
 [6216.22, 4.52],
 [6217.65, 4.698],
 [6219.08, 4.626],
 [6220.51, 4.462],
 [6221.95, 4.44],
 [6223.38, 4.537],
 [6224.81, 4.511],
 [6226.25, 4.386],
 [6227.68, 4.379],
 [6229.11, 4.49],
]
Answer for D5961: 0.05 mag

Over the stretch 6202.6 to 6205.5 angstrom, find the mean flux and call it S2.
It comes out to 4.73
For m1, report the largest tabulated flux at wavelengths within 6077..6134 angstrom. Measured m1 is 5.204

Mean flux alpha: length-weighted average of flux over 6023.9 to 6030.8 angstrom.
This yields 5.02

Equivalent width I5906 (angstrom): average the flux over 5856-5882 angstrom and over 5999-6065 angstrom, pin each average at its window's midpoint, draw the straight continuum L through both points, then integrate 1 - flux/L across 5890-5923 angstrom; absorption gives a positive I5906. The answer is 2.6 angstrom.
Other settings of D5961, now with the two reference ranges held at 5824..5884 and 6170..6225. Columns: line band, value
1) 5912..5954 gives 0.029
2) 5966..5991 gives 0.017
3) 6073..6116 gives -0.021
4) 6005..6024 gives 0.033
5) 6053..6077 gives -0.009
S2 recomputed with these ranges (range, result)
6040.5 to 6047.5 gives 4.79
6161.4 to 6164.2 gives 4.13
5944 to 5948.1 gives 4.41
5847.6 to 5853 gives 5.09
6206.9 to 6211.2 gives 4.37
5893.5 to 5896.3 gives 3.99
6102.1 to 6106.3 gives 4.62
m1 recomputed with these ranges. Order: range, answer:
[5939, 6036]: 5.134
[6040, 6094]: 5.193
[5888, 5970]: 5.136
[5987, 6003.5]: 4.975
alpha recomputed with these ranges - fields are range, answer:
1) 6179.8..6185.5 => 5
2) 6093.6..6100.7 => 4.77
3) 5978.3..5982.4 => 4.86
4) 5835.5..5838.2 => 5.08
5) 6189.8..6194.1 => 4.68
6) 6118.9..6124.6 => 4.82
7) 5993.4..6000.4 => 4.88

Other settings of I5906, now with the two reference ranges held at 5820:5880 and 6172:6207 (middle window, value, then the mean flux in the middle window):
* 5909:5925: 0.4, 4.8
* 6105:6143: -1.0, 4.88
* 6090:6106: 0.3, 4.67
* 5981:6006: 0.2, 4.83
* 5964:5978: 0.4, 4.73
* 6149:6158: 0.1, 4.68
